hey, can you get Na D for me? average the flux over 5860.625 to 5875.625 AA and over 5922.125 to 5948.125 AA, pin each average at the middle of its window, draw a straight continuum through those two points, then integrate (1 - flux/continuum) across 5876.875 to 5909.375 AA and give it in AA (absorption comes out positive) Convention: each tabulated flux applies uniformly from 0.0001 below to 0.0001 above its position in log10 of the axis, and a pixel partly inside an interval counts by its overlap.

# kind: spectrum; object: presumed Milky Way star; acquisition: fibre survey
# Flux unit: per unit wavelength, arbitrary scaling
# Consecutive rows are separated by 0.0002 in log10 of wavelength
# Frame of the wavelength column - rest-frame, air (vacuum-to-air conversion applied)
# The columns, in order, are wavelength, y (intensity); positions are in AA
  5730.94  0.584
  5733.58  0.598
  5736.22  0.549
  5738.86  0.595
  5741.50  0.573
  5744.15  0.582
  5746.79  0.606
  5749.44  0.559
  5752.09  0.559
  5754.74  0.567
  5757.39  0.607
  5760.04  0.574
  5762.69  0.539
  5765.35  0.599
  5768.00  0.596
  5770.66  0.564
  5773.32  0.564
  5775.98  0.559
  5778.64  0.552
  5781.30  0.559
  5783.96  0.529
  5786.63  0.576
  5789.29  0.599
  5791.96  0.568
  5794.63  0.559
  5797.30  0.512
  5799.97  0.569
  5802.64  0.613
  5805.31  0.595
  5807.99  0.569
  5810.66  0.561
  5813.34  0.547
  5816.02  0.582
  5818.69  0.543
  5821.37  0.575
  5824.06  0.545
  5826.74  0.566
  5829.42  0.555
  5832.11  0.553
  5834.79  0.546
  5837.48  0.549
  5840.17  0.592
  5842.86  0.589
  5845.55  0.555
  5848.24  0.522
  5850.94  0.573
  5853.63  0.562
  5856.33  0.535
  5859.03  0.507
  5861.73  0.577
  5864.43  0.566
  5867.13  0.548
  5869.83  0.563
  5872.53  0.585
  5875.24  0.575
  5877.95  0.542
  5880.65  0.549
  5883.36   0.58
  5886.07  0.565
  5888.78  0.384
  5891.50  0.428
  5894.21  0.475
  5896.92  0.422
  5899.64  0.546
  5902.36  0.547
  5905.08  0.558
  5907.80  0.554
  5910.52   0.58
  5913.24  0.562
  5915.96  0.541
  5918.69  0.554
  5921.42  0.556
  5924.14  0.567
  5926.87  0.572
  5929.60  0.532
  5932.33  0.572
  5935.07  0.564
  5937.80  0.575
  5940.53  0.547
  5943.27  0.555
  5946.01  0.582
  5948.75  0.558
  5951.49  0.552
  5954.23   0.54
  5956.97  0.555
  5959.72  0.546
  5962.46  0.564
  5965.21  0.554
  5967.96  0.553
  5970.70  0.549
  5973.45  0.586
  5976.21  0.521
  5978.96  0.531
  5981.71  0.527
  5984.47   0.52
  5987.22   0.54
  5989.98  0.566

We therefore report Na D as 3.1 AA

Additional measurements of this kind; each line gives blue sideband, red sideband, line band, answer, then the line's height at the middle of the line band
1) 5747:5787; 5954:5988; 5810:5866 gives 0.3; 0.56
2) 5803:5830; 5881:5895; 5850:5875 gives -1.9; 0.518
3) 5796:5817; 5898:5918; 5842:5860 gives 0.4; 0.562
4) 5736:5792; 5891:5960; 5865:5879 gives -0.2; 0.554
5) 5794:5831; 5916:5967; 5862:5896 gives 1.8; 0.56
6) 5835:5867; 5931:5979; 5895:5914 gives 0.7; 0.556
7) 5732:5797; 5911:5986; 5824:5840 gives 0.3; 0.565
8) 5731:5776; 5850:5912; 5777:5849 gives -0.7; 0.557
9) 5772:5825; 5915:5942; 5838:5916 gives 2.7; 0.56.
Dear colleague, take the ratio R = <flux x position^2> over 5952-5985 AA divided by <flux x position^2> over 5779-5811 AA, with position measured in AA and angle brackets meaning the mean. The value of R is 1.02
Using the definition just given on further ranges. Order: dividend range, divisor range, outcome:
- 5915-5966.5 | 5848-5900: 1.08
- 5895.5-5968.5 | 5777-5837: 1.02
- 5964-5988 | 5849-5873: 1.02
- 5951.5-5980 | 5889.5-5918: 1.08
